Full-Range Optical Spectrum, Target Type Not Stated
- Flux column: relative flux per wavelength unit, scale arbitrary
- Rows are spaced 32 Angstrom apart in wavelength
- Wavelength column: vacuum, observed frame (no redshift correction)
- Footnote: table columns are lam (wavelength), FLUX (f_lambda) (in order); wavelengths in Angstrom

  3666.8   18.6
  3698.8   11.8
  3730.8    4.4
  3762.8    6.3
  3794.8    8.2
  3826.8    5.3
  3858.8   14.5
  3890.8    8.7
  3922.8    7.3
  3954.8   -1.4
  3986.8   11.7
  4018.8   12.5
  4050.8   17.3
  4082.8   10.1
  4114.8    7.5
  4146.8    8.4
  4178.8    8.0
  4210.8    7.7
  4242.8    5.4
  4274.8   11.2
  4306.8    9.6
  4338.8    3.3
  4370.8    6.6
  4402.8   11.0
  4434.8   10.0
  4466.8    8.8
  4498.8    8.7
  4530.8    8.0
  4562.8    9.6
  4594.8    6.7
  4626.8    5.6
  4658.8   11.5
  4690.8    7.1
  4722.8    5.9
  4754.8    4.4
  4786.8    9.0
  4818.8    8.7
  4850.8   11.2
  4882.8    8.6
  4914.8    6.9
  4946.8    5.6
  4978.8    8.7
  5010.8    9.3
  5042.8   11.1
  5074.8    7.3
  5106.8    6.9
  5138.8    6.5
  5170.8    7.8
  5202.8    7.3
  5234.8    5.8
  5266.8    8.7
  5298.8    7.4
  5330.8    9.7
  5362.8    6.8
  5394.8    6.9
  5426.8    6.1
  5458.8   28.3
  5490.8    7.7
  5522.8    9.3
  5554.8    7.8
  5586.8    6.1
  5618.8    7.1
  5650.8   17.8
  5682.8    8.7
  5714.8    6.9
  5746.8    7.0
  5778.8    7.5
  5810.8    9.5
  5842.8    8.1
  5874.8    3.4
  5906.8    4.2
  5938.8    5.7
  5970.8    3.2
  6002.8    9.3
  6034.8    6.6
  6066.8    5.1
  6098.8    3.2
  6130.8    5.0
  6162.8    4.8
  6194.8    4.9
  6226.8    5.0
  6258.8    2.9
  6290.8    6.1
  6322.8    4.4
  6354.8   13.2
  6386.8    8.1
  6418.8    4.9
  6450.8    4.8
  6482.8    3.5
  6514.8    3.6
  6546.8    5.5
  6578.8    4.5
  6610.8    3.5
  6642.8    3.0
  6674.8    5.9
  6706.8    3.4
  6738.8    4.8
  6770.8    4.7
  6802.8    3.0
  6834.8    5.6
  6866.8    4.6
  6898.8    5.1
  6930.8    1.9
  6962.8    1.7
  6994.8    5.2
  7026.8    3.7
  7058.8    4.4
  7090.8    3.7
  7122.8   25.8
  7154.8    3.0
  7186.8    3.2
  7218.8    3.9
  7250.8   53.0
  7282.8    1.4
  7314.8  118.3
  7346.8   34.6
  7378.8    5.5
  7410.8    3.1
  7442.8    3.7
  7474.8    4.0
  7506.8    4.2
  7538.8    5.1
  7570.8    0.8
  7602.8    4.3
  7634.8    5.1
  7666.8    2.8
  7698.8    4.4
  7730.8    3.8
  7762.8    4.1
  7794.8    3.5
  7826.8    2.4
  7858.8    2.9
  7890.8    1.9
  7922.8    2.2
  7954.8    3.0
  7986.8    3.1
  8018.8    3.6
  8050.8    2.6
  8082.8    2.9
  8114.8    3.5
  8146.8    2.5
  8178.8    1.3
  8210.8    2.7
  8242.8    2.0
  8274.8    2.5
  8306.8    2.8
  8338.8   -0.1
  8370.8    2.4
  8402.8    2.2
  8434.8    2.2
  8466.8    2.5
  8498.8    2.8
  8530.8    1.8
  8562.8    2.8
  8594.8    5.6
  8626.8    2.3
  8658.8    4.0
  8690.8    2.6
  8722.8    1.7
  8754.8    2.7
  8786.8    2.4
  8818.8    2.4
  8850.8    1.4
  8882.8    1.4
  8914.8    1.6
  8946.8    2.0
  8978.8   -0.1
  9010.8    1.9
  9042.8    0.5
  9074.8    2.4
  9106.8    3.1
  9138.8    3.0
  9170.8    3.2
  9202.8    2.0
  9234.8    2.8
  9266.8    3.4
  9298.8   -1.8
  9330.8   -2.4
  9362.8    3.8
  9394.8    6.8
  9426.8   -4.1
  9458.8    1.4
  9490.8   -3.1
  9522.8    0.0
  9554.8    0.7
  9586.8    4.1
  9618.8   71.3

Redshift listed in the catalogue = 0.464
